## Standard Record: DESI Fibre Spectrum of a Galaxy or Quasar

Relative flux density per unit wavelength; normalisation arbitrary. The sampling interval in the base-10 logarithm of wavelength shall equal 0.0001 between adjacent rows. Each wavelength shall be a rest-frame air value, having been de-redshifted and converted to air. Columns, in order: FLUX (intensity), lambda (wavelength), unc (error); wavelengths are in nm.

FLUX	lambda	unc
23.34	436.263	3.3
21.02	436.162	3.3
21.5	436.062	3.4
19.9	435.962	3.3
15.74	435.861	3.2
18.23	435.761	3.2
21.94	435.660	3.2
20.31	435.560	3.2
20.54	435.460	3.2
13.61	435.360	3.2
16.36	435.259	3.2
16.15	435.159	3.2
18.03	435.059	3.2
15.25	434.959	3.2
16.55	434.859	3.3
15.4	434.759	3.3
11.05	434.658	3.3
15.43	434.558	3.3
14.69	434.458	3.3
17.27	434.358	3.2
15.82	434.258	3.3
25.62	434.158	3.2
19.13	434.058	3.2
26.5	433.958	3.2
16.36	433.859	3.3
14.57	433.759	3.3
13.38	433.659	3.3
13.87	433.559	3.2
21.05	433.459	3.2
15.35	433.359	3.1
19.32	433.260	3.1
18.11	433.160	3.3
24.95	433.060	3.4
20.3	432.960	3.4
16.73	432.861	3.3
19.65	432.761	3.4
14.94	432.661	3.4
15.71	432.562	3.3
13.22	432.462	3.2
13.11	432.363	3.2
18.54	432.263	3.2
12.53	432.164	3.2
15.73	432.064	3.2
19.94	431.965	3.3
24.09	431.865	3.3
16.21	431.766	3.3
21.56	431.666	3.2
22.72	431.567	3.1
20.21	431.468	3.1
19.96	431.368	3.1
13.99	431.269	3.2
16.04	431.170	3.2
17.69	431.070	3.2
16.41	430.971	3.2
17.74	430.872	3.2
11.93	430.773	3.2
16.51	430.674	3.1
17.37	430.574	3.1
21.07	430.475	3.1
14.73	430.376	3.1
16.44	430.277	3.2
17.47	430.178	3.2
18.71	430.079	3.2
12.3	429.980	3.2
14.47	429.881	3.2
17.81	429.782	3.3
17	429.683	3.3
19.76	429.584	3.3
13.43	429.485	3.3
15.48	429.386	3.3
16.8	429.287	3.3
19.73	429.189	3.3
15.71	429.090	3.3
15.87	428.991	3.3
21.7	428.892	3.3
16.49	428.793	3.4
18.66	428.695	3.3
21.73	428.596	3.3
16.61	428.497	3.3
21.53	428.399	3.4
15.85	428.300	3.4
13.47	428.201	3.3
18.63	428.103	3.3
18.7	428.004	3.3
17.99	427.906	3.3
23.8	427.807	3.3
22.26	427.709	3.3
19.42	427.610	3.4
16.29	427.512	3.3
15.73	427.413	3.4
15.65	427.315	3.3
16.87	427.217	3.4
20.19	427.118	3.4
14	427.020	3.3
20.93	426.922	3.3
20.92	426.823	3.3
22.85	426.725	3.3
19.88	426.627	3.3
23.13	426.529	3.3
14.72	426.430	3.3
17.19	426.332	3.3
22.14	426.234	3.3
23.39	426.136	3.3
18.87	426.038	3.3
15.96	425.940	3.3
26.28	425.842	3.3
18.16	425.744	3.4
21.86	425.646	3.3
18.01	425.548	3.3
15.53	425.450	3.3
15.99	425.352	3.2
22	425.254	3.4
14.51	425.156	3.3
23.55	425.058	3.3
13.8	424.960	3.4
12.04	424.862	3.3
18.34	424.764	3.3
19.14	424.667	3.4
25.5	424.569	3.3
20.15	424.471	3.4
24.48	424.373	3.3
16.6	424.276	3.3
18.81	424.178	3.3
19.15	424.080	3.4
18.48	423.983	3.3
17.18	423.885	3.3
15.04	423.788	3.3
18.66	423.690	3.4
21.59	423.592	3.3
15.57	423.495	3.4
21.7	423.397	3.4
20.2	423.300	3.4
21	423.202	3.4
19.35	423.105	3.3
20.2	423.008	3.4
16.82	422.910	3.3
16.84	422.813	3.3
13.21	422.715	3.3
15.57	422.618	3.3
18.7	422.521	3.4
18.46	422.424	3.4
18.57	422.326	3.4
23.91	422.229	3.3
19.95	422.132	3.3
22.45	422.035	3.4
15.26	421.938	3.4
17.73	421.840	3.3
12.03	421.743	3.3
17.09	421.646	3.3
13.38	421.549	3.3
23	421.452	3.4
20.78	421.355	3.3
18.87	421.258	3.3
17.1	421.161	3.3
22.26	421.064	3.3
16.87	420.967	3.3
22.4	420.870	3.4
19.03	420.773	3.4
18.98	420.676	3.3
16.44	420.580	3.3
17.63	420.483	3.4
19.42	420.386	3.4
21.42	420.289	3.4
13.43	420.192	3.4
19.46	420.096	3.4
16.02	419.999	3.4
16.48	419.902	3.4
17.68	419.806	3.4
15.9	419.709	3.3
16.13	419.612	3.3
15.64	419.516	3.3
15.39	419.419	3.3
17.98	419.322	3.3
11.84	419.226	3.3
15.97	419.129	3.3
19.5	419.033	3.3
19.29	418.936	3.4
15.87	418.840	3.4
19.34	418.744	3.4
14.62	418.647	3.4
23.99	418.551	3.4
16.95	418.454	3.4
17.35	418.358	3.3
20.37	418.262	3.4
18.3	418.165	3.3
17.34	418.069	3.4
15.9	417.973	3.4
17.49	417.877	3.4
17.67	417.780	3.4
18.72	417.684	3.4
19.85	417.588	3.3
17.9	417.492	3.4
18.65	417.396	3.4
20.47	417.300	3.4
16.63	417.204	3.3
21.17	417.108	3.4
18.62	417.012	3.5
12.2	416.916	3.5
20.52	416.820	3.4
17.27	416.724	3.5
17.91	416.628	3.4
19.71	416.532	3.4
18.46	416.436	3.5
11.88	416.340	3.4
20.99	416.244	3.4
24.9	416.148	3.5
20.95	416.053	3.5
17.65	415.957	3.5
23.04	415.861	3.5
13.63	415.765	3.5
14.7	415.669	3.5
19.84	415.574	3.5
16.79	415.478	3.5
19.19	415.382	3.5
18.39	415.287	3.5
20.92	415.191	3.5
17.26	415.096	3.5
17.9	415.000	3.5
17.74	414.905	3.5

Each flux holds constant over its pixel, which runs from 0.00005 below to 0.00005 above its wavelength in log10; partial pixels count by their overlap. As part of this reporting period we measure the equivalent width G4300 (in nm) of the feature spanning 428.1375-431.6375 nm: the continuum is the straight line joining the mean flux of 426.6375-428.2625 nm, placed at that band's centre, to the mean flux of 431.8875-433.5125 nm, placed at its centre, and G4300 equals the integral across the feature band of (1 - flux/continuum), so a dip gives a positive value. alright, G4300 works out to 0.16 nm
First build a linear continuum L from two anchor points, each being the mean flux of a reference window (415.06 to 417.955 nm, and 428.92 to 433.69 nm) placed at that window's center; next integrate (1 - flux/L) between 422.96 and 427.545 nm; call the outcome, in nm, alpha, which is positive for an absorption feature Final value -0.32 nm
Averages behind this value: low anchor 18.4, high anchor 17.2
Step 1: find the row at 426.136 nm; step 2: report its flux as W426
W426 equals 23.39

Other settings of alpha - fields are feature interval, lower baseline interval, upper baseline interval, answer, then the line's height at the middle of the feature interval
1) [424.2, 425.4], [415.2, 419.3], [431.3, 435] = -0.06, 17.9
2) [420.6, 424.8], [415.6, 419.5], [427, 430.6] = -0.24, 17.8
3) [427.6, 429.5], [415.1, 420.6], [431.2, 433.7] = -0.04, 17.8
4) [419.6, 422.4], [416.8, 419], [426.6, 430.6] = -0.03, 18.1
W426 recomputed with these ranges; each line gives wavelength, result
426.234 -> 22.14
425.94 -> 15.96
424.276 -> 16.6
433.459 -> 21.05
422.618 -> 15.57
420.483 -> 17.63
